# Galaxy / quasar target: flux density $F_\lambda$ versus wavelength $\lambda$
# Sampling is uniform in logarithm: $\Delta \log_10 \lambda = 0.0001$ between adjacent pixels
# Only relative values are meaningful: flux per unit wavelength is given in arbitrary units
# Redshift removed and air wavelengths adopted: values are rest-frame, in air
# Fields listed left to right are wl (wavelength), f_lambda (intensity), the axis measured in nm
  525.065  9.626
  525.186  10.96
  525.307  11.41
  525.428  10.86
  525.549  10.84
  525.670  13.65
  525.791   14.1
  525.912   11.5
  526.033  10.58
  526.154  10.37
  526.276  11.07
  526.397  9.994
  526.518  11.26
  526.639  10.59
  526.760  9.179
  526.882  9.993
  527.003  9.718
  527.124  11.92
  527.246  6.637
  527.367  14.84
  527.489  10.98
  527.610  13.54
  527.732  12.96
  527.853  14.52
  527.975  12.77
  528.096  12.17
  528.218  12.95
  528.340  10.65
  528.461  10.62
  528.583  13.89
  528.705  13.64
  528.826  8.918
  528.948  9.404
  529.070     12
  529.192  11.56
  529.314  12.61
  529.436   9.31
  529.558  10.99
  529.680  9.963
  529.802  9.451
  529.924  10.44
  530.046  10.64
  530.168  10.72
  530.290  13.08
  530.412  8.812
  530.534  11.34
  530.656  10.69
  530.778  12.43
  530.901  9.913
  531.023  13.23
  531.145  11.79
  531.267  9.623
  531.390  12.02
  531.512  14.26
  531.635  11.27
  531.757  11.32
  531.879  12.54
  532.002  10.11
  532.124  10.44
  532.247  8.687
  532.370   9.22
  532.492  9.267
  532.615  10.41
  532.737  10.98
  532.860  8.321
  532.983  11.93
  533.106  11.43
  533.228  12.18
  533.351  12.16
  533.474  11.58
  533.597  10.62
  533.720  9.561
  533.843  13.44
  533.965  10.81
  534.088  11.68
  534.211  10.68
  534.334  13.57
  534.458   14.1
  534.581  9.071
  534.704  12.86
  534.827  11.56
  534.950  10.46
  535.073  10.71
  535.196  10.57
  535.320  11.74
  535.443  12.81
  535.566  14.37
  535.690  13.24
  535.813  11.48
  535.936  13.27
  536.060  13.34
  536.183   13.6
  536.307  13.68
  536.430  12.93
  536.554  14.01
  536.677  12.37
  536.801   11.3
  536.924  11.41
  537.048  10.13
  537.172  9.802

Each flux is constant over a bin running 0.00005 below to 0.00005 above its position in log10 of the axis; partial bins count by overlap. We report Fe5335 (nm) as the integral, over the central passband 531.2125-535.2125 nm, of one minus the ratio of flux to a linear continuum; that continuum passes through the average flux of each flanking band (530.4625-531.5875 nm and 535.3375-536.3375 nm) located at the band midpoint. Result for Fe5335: 0.39 nm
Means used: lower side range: 11.7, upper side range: 13.1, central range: 11.1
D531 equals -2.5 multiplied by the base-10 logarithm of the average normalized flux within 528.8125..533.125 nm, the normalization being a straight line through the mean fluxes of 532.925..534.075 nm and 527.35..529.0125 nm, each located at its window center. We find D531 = 0.10 mag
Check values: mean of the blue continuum 12.2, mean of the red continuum 11.5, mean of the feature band 10.8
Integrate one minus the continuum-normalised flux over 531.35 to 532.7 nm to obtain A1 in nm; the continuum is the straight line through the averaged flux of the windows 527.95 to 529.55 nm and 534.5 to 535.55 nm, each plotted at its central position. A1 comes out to 0.07 nm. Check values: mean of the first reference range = 11.5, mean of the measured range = 10.9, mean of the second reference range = 11.4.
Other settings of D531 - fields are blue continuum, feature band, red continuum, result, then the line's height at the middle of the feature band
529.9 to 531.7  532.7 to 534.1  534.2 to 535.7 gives 0.05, 11.7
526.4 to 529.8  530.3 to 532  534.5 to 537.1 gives 0.02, 11.7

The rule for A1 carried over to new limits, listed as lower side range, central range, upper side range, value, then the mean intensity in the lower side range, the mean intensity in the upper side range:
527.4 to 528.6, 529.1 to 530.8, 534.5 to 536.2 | 0.21 nm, 12.5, 12.1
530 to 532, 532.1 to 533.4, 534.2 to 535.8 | 0.14 nm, 11.4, 12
